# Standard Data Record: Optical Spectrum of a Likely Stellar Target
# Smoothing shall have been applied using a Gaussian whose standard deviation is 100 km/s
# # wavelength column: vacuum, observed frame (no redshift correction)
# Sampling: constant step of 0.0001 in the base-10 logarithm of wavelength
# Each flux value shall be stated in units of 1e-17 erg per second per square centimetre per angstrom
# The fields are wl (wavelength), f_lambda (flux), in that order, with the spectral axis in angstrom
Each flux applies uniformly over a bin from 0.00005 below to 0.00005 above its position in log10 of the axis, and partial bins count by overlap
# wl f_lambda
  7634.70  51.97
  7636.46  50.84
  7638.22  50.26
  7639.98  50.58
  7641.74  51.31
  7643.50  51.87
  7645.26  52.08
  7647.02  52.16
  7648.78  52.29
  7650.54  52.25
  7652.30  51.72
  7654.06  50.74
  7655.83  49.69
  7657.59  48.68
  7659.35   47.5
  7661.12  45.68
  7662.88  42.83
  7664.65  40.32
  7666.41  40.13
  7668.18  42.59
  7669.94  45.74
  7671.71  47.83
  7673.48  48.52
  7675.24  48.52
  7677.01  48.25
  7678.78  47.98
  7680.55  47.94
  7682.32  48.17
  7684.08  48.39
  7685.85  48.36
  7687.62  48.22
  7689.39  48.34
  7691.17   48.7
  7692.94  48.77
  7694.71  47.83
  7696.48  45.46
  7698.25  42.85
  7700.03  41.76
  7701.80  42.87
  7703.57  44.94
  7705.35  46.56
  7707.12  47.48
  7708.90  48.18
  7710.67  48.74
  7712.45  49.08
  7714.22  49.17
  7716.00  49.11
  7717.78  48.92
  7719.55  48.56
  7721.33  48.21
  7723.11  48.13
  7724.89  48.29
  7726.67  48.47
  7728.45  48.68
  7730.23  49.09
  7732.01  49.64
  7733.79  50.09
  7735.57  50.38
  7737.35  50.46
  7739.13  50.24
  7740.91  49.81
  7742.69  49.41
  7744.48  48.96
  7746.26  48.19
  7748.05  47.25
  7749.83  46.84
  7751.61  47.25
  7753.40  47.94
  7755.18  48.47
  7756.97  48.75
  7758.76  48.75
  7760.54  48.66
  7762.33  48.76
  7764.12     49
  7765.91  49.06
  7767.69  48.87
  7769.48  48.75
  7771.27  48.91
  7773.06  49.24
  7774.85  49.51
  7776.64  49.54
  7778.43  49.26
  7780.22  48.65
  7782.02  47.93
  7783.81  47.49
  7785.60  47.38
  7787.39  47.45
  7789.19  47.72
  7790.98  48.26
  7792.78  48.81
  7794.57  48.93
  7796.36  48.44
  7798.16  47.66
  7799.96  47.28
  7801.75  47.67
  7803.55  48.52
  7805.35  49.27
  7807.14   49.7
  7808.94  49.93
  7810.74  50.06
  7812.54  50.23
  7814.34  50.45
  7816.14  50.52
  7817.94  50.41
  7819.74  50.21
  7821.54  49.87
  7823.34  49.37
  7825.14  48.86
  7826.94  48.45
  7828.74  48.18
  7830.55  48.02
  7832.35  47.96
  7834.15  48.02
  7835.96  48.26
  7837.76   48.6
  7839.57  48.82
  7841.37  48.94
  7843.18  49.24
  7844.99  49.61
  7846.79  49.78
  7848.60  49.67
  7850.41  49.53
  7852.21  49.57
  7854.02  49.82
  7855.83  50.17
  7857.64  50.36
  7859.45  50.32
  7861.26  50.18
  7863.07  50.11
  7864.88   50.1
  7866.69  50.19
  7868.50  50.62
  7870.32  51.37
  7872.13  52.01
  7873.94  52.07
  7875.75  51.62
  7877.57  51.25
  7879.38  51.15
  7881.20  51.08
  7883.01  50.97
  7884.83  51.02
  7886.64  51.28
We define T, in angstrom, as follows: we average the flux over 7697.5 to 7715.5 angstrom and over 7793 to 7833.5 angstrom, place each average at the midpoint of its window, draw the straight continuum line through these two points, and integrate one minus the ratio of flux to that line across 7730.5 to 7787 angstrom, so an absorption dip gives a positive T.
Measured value -1.4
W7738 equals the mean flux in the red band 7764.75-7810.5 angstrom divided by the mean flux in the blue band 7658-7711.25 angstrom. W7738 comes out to 1.0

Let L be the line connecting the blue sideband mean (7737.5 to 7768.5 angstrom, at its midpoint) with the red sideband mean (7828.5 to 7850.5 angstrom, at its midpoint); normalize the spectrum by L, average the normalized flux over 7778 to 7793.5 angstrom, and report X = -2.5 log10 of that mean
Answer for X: 0.02 mag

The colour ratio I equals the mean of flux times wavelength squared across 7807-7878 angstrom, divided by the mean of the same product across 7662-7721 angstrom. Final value 1.1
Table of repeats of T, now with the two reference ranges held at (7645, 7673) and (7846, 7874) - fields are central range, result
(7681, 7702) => 0.5 angstrom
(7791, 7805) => 0.3 angstrom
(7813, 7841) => 0.4 angstrom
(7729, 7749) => -0.3 angstrom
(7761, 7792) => 0.4 angstrom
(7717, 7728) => 0.0 angstrom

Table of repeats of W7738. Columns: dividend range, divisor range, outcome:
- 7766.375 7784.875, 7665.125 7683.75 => 1.05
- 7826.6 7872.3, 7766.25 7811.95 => 1.02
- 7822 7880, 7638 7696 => 1.03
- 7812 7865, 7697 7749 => 1.03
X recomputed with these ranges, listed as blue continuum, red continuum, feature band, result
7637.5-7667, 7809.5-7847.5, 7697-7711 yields 0.09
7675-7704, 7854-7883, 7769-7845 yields 0.01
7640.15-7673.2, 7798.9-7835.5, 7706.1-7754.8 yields 0.00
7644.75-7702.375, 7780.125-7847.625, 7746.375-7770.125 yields 0.00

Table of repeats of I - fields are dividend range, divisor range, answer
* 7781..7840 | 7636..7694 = 1.05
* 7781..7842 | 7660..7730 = 1.07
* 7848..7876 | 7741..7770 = 1.07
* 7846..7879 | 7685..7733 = 1.10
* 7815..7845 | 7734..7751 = 1.02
